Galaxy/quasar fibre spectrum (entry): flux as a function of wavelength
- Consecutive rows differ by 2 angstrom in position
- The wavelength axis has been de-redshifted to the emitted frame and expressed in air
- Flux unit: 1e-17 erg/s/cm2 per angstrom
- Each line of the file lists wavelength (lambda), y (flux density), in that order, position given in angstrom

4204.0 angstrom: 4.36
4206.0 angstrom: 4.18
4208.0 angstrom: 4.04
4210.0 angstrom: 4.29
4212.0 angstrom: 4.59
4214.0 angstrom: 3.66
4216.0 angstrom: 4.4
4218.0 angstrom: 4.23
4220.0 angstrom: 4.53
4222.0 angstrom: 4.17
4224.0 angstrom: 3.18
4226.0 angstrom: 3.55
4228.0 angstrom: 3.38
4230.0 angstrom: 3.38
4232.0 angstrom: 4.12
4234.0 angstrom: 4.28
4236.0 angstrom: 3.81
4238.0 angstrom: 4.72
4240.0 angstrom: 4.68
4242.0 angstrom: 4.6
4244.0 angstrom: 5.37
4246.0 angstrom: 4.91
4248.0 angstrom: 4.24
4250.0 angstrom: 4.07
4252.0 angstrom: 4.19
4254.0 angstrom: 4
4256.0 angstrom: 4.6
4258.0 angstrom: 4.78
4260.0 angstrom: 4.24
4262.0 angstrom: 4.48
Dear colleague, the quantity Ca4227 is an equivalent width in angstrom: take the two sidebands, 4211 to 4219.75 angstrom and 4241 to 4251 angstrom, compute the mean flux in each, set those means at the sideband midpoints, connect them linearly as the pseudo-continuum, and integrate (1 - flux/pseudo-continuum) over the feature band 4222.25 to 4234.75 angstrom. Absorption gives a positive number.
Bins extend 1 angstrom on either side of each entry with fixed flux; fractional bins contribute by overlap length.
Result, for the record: 2.1 angstrom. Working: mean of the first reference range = 4.25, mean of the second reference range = 4.64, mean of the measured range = 3.67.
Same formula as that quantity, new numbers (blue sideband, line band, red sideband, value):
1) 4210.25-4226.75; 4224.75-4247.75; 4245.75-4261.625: -0.1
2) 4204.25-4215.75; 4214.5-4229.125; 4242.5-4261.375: 1.2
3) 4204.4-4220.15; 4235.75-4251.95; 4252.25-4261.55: -0.8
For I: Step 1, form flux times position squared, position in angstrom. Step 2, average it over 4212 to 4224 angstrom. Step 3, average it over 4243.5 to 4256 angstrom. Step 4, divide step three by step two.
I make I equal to 1.09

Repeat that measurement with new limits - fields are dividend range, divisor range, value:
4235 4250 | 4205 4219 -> 1.11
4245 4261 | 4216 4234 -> 1.14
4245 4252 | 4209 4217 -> 1.05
